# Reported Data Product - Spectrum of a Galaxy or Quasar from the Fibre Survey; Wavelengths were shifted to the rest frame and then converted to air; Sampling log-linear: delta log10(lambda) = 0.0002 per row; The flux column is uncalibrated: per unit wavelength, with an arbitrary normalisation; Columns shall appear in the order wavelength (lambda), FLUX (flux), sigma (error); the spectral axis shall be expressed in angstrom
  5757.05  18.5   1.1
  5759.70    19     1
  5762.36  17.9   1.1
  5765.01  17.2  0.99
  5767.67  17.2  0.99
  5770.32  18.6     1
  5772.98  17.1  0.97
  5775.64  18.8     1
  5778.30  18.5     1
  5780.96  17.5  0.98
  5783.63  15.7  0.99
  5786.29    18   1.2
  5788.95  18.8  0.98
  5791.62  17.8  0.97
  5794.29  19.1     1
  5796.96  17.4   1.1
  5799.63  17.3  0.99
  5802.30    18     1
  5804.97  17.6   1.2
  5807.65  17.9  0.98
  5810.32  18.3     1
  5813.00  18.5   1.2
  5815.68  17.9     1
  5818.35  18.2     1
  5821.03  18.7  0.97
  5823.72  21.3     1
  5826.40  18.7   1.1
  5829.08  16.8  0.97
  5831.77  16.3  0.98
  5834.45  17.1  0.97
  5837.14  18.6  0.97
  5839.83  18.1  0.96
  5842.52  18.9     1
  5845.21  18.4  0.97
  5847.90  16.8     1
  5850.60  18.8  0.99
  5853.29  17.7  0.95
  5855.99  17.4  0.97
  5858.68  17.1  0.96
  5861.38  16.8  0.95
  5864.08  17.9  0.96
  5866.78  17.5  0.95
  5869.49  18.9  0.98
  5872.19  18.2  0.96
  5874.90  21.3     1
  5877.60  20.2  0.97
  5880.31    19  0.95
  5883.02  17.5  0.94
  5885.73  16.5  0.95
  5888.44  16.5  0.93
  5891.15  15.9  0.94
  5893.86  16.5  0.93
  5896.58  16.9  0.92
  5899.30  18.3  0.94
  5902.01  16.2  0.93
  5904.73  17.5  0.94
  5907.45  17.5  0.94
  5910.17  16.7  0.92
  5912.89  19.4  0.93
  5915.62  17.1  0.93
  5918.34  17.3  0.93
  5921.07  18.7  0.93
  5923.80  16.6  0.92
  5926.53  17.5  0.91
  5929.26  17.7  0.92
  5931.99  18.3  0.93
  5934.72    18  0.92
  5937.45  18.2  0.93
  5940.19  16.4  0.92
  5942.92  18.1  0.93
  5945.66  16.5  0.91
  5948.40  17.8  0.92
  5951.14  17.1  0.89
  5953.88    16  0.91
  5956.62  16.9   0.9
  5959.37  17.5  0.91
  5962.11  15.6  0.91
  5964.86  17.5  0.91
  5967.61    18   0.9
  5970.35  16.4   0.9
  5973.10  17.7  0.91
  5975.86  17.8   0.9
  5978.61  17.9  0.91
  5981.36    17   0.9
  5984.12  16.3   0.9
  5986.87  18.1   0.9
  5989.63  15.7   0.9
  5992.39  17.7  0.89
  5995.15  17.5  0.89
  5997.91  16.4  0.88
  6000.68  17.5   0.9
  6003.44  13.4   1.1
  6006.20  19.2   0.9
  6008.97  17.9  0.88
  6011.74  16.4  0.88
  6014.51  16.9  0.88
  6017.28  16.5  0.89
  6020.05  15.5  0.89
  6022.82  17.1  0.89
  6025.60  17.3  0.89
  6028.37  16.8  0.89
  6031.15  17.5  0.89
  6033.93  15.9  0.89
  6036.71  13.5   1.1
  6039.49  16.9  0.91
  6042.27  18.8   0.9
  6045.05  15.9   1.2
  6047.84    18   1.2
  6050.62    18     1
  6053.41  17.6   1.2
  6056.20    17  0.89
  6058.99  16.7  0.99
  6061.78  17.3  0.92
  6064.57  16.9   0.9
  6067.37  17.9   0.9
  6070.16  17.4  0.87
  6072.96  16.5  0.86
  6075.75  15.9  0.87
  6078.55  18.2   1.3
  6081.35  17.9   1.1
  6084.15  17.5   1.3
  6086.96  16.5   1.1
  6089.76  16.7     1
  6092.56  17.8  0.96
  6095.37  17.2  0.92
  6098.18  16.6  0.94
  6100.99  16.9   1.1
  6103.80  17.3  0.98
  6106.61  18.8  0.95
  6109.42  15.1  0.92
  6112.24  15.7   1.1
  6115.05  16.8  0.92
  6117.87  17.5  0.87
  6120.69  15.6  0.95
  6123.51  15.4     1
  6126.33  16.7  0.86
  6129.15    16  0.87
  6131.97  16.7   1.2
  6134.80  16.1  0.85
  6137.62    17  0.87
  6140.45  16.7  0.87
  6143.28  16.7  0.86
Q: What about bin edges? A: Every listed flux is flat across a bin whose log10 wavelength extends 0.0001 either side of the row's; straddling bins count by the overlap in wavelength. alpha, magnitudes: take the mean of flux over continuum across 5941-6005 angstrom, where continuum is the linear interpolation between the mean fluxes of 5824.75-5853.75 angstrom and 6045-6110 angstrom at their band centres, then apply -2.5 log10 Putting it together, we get 0.03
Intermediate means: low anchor 17.9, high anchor 17.2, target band 17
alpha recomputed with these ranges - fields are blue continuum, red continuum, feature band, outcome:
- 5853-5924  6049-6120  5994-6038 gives 0.046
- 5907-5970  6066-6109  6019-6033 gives 0.029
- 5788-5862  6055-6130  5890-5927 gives 0.023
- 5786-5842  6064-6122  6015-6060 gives 0.025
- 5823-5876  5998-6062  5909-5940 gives -0.010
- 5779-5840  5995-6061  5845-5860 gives 0.007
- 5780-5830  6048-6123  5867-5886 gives -0.060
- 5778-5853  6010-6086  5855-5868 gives 0.029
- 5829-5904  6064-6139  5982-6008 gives 0.023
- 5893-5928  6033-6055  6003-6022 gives 0.017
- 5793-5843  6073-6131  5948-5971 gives 0.032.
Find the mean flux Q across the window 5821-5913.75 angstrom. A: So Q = 17.9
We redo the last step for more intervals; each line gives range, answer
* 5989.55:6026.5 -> 16.8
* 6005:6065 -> 17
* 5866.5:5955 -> 17.6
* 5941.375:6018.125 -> 17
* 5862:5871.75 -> 18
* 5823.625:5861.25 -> 17.9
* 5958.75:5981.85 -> 17.3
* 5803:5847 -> 18.2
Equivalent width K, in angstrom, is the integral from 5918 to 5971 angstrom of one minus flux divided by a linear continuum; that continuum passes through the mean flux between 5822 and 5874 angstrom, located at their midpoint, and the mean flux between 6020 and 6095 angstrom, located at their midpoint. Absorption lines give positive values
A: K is 0.71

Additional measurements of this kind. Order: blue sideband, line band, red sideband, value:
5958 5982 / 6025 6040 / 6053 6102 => 0.8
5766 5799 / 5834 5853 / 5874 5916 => -0.4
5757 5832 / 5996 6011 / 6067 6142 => 0.3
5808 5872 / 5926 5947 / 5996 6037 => -0.4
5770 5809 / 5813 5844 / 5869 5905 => -0.7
